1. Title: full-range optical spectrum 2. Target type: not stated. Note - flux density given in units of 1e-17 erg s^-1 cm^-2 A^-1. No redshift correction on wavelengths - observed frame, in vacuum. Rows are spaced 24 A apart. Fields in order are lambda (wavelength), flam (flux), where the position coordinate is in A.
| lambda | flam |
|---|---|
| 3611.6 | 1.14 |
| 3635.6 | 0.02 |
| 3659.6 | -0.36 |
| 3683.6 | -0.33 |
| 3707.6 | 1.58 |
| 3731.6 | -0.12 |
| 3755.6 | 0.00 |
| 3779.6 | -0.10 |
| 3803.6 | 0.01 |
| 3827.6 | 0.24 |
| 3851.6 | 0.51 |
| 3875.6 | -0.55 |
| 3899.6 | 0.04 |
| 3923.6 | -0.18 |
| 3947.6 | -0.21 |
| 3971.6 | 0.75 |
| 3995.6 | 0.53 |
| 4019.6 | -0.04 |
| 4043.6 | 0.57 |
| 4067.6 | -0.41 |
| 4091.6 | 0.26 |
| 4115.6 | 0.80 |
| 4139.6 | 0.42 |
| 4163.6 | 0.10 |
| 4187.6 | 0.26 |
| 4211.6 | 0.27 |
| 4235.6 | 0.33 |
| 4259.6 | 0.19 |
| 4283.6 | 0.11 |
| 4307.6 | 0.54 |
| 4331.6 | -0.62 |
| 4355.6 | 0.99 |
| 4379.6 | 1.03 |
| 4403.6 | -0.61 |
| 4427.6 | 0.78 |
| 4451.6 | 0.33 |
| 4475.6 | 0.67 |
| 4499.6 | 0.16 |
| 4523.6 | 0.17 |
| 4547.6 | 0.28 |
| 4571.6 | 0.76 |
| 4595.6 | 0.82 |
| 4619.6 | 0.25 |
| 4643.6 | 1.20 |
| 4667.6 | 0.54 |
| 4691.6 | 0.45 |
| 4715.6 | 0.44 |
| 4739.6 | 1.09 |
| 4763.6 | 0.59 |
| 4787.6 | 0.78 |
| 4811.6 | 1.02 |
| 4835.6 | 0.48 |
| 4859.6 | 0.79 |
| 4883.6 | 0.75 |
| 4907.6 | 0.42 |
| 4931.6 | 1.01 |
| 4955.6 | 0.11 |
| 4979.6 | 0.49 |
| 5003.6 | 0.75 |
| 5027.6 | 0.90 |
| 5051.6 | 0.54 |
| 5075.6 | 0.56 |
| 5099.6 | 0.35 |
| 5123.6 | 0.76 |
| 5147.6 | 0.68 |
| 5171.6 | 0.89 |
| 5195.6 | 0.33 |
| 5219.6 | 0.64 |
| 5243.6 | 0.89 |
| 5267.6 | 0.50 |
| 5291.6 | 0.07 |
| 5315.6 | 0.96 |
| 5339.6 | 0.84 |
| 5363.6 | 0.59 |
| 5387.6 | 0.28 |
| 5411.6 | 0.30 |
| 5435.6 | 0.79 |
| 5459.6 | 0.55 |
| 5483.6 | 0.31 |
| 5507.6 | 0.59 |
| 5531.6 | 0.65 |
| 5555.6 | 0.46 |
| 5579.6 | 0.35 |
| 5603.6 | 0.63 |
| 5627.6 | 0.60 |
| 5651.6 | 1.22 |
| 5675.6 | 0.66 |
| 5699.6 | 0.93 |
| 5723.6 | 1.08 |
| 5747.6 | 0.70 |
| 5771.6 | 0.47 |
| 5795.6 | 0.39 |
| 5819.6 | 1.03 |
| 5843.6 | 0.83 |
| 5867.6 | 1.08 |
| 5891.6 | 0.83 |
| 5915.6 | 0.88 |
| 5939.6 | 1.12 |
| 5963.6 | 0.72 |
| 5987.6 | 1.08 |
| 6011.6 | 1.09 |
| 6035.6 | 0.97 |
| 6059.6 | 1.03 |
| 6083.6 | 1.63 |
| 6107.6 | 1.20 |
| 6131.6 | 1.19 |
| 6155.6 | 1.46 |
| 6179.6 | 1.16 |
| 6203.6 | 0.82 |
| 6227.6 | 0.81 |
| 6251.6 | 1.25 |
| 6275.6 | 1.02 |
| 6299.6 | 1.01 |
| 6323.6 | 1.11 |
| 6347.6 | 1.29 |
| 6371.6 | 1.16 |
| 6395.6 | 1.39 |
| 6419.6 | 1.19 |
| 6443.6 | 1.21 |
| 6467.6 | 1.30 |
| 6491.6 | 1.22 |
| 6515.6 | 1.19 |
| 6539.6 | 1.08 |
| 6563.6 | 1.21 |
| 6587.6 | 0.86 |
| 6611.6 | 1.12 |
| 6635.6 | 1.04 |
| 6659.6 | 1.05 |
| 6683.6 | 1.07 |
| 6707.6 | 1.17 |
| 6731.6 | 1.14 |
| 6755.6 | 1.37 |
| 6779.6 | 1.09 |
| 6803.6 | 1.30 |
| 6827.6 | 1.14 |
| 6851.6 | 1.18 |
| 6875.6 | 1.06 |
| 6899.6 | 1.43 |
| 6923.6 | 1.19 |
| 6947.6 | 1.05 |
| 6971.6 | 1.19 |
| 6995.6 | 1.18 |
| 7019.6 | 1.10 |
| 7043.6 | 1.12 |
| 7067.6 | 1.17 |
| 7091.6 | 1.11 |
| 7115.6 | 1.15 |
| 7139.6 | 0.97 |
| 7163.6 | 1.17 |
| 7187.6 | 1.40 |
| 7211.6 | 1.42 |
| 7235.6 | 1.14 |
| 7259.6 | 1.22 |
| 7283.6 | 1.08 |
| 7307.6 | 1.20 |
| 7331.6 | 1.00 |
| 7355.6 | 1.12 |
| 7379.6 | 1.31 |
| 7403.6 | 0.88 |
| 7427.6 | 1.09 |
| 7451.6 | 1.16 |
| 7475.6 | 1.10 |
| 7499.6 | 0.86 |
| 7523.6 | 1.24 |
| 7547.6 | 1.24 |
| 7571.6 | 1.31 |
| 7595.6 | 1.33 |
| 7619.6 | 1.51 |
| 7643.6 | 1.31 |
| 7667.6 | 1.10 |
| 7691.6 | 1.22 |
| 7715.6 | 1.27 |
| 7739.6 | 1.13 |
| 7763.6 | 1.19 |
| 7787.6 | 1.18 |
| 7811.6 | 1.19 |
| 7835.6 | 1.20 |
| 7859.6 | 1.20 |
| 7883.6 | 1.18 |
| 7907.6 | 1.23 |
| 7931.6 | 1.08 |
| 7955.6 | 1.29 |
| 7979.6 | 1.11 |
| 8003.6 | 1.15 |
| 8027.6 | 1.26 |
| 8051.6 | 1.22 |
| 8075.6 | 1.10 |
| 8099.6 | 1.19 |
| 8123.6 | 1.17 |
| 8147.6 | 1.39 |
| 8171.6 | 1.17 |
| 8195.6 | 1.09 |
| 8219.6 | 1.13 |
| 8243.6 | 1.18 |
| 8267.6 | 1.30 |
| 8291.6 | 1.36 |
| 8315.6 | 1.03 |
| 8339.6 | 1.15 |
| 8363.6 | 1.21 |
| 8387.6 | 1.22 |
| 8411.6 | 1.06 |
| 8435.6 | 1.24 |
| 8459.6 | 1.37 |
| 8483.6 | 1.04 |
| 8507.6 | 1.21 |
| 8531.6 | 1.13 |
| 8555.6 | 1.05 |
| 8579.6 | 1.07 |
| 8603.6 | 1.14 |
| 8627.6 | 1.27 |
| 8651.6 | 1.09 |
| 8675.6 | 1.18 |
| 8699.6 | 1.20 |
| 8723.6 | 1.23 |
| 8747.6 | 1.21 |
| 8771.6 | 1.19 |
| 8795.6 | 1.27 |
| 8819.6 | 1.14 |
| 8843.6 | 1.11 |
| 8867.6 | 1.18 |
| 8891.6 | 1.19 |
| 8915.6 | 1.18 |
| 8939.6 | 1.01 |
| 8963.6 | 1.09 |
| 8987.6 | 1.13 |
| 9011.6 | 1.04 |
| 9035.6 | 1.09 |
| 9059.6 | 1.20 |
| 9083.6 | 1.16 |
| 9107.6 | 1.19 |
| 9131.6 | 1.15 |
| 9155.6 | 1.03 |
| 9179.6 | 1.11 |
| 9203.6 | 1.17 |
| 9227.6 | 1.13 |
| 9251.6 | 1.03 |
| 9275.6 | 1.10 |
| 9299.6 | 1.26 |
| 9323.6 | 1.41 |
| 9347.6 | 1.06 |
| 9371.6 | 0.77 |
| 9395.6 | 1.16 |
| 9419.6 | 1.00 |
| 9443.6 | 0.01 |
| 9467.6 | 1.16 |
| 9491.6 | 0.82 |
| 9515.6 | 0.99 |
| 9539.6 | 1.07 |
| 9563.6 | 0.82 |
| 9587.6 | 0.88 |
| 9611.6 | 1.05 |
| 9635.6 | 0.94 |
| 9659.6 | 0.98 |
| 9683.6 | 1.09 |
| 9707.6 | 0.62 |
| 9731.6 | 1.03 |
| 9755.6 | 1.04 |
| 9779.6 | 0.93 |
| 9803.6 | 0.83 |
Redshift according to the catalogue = 0.52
